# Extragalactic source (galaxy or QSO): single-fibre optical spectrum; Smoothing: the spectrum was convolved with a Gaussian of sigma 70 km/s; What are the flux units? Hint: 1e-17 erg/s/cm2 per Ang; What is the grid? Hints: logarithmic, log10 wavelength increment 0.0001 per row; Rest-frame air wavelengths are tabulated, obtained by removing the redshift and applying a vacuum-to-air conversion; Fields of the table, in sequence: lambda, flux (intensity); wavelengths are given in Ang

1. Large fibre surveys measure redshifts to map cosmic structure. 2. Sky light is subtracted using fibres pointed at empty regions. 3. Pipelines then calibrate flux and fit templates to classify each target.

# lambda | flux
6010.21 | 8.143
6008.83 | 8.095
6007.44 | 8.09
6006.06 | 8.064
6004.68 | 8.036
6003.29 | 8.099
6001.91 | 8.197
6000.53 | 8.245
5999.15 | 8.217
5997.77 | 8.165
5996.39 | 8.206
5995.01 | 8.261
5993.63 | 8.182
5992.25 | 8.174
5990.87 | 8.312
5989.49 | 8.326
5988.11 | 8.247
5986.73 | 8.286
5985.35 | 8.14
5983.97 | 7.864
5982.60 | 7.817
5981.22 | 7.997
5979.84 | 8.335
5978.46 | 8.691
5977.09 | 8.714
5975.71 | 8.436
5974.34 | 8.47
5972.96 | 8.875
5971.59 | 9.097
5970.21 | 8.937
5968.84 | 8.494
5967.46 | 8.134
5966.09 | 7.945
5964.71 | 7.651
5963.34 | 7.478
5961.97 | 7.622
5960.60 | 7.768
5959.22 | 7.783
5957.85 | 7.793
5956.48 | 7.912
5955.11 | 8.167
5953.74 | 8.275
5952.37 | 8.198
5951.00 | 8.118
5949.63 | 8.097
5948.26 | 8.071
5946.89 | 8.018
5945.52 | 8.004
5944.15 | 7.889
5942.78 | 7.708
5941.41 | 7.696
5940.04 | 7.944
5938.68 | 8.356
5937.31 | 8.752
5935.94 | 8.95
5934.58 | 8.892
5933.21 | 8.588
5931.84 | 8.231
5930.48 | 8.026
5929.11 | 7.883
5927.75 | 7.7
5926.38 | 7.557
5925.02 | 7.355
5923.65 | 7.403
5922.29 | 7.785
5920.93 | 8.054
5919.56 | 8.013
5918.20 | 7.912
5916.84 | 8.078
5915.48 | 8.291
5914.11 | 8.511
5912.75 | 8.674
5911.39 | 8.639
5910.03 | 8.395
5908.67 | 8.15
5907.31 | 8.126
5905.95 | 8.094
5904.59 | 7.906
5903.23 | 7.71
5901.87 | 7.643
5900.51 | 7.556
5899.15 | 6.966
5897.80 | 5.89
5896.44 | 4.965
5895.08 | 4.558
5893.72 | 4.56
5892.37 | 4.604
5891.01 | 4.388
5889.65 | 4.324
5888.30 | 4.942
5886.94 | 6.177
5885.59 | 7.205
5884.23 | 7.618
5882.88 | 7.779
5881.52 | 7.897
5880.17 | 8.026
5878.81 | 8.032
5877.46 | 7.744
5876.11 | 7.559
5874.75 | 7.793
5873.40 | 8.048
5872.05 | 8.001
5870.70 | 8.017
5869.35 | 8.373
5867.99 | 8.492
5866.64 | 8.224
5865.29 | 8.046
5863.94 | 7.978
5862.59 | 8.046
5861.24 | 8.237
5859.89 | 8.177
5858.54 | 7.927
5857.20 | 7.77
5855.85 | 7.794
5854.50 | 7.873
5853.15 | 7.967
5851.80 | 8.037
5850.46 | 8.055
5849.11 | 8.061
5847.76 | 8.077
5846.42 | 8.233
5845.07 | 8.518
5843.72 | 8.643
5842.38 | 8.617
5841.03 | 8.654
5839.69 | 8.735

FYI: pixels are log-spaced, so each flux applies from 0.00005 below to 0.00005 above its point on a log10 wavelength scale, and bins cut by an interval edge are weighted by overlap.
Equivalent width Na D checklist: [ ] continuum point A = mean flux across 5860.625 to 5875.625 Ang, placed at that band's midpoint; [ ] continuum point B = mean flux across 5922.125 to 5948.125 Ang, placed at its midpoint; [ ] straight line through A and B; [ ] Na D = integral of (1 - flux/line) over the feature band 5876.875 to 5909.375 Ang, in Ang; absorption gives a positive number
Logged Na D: 5.5 Ang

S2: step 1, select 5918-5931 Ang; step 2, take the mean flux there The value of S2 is 7.76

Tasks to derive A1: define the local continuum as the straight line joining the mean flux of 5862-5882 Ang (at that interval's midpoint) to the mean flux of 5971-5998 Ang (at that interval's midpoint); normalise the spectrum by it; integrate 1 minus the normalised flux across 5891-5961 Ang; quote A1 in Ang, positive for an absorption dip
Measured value 4.1 Ang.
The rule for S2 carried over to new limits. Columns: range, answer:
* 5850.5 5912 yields 7.34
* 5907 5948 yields 8.12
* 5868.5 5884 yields 7.93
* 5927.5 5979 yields 8.2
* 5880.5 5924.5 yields 7.1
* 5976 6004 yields 8.23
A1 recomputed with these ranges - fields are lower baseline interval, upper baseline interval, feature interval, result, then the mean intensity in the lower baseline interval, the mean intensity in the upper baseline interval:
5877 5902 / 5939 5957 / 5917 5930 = -0.81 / 6.32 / 8.02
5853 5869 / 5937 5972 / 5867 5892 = 2.57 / 8.05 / 8.06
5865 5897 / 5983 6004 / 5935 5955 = -1.40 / 6.88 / 8.19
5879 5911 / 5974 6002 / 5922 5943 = -2.09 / 6.71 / 8.25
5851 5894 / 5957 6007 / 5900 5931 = -1.10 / 7.39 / 8.2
